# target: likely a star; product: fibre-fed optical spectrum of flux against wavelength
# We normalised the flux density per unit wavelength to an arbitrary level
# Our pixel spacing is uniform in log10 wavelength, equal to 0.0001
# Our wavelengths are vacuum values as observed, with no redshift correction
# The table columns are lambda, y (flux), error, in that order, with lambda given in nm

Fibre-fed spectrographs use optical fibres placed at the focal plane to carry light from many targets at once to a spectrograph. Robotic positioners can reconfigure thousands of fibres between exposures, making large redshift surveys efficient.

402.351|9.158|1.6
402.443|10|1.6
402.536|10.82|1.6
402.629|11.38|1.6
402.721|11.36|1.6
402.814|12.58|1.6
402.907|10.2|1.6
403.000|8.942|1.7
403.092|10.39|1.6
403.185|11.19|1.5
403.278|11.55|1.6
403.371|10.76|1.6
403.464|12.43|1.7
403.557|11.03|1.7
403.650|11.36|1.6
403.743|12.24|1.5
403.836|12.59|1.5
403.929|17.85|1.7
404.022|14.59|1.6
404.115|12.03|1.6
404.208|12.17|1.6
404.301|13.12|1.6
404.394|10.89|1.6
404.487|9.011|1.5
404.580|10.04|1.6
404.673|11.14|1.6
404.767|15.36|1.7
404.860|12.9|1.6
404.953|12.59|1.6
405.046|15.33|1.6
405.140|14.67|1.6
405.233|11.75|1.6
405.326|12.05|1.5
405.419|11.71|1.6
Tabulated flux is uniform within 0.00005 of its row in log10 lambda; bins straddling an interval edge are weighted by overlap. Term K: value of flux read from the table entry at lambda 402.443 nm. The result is 10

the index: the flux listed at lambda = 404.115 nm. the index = 12.03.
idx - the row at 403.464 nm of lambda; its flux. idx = 12.43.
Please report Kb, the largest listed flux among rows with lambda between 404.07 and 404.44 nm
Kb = 13.12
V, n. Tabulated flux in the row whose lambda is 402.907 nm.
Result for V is 10.2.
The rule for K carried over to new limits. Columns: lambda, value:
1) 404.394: 10.89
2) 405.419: 11.71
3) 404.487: 9.011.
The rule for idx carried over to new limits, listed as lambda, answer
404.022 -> 14.59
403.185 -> 11.19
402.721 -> 11.36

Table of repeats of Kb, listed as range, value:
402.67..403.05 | 12.58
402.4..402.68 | 11.38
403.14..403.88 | 12.59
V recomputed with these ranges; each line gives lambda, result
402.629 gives 11.38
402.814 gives 12.58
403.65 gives 11.36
